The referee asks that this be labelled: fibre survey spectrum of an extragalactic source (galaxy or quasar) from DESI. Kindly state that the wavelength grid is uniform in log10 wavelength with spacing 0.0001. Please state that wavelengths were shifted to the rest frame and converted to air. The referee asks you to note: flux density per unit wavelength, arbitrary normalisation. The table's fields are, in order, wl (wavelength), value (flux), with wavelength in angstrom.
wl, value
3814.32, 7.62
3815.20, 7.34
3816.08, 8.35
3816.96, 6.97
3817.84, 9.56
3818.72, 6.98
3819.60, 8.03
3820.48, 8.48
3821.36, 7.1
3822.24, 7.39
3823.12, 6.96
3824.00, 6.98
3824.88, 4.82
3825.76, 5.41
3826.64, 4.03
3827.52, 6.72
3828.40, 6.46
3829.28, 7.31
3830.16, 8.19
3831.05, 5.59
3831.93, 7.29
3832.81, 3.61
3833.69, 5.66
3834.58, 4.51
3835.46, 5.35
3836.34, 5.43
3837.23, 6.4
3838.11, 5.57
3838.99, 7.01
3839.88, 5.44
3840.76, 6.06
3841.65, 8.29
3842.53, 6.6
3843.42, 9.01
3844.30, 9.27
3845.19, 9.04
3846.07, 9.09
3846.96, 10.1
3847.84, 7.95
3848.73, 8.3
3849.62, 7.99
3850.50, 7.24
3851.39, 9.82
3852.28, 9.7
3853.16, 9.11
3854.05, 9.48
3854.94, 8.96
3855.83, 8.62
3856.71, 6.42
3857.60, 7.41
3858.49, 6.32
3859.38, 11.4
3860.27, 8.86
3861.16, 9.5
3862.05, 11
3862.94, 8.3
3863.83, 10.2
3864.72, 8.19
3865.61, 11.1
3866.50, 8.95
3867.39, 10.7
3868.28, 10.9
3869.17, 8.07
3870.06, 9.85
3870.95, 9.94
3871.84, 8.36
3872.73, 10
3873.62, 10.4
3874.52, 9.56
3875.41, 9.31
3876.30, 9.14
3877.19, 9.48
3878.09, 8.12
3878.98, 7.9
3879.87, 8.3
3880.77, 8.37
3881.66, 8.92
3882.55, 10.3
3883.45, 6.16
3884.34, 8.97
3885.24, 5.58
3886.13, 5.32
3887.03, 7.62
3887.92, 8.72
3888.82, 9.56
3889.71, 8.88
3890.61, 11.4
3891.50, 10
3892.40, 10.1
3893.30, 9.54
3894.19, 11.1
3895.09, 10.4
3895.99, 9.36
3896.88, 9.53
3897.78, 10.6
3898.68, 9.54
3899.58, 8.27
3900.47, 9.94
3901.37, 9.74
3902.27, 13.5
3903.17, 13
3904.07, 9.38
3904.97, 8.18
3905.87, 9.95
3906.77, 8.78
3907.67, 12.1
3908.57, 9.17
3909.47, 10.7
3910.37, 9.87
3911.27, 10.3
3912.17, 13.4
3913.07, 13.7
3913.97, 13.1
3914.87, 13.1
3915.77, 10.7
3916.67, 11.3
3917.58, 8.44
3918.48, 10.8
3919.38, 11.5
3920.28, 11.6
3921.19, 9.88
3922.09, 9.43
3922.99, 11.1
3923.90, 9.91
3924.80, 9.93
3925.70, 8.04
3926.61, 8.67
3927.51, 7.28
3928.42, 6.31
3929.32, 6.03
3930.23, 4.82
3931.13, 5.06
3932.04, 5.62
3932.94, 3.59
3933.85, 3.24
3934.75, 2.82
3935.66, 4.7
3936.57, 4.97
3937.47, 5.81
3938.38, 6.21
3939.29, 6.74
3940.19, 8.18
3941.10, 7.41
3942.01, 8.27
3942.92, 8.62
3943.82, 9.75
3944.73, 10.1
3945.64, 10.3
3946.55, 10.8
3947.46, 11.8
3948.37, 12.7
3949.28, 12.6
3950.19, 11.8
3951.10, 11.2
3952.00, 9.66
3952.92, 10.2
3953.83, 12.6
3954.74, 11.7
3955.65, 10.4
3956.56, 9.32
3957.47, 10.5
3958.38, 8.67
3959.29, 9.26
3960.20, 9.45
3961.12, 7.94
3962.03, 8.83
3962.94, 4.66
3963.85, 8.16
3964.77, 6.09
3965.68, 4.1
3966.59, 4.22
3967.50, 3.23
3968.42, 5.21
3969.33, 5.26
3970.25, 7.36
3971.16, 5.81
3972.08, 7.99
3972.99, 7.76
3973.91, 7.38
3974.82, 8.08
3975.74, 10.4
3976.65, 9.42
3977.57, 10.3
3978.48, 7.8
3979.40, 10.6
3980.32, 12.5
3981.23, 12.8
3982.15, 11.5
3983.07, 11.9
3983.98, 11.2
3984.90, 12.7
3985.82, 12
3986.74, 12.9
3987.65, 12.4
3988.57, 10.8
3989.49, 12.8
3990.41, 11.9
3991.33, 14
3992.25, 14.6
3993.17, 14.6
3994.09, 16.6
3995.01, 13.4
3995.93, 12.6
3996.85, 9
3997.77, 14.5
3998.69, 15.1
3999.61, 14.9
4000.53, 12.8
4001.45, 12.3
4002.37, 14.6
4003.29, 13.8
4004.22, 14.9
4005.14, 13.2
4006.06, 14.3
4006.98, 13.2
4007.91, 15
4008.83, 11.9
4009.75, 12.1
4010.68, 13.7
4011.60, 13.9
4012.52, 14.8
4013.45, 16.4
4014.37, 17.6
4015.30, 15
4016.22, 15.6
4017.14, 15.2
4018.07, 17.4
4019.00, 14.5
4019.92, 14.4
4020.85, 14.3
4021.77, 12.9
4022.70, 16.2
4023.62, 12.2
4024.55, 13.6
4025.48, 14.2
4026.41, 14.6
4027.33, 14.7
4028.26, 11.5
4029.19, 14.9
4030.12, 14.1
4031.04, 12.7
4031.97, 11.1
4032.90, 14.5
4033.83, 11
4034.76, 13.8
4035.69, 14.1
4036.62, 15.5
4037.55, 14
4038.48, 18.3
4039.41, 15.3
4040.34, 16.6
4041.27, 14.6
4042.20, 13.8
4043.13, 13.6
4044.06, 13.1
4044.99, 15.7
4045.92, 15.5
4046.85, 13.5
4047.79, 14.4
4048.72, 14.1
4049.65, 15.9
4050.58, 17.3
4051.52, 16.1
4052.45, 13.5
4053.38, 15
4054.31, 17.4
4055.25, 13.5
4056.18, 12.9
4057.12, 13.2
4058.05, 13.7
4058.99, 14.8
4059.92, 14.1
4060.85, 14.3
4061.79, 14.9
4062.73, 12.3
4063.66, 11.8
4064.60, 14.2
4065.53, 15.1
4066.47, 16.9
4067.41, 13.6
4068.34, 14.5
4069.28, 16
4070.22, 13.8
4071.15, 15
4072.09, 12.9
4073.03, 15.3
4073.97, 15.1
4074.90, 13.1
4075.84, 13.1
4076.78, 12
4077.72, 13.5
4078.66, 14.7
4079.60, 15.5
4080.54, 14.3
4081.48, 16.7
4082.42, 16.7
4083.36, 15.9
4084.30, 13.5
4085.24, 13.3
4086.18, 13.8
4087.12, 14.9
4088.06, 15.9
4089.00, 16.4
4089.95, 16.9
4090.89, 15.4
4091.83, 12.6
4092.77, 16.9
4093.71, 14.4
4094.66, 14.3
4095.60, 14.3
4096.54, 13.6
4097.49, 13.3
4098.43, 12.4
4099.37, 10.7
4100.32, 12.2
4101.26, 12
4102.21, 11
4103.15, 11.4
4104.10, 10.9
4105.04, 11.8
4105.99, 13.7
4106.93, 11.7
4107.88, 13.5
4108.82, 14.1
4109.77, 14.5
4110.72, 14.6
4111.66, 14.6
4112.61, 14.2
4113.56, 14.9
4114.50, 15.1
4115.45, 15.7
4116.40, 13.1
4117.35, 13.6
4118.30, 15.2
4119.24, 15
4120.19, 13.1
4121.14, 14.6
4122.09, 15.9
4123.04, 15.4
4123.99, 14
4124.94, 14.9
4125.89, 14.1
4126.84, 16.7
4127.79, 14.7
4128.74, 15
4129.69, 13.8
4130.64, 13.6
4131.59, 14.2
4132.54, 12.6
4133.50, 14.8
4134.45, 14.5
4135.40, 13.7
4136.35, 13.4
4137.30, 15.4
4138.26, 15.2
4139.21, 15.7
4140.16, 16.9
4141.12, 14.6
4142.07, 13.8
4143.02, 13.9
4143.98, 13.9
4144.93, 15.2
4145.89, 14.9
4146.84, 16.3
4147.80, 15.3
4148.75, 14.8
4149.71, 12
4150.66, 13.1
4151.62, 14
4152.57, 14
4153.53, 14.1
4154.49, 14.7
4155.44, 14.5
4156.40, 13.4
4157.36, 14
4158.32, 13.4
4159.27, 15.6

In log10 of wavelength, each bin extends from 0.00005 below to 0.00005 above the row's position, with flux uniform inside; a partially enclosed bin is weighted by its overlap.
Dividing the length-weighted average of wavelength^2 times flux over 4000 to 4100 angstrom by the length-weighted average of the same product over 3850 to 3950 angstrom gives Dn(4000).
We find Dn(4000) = 1.70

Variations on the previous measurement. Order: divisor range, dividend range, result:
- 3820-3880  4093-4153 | 2.01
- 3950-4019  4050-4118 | 1.31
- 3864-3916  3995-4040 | 1.54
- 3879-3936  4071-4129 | 1.71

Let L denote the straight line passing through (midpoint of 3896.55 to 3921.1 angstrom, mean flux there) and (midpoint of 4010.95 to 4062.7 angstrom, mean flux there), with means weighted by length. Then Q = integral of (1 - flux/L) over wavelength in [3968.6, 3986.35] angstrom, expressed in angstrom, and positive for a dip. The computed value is 4.5 angstrom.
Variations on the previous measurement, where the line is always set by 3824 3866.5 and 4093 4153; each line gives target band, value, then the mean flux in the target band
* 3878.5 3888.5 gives 0.8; 7.86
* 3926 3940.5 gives 6.0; 5.63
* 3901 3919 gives -3.6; 11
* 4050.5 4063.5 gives -1.9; 14.4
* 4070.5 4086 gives -1.6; 14.4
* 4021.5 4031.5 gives -1.7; 13.8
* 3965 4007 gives -0.3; 11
